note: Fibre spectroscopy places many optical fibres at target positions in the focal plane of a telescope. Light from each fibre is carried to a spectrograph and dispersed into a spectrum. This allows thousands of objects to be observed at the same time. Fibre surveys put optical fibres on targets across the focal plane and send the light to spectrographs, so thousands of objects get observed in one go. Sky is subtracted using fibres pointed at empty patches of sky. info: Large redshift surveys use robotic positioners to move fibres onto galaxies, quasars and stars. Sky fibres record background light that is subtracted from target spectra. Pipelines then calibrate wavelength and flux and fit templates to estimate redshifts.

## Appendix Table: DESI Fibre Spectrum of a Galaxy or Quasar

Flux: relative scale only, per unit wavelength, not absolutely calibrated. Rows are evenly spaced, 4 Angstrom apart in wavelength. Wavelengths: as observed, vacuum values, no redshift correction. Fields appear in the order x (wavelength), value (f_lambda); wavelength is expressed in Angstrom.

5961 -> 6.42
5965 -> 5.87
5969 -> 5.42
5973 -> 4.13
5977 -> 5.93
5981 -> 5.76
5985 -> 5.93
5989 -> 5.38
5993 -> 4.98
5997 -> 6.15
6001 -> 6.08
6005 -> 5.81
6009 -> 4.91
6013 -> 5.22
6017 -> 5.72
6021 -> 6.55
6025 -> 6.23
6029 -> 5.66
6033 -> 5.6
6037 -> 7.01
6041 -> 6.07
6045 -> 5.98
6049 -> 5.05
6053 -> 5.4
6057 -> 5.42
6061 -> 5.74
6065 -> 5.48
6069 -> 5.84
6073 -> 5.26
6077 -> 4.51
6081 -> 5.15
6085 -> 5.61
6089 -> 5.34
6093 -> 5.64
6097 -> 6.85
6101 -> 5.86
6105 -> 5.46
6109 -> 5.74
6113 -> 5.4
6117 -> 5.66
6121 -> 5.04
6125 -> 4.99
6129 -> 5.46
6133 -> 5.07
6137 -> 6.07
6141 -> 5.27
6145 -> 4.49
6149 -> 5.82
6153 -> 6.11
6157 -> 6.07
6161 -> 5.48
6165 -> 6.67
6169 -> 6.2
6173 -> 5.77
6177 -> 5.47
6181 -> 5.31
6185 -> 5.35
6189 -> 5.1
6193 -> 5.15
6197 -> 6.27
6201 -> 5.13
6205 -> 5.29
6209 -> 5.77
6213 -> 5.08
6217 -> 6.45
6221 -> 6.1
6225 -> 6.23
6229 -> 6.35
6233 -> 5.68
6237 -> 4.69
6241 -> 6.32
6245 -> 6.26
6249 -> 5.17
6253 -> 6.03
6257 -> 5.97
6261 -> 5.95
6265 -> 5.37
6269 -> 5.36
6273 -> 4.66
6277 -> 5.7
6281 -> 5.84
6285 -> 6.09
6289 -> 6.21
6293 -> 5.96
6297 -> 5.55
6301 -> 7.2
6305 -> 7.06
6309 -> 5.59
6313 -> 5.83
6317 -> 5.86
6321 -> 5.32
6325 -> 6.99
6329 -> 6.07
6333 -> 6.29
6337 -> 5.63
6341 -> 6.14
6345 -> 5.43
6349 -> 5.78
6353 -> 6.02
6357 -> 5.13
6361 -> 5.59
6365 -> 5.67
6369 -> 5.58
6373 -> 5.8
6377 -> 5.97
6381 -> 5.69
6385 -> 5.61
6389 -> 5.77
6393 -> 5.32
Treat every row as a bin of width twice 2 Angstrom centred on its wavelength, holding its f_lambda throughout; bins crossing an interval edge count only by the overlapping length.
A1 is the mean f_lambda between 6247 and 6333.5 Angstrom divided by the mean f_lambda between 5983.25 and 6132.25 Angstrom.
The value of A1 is 1.05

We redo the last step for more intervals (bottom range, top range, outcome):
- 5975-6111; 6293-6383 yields 1.04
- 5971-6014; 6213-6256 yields 1.07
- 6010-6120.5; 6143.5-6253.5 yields 1.01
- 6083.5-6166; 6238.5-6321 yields 1.05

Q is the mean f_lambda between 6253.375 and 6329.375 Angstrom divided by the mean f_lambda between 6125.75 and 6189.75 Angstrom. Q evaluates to 1.06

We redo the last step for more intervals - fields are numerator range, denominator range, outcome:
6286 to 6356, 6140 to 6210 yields 1.08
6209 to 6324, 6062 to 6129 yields 1.07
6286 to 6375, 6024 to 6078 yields 1.05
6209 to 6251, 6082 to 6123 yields 1.03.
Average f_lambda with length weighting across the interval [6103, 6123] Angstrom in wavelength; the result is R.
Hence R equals 5.46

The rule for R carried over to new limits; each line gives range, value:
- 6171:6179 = 5.62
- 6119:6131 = 5.16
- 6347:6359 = 5.64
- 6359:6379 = 5.72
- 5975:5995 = 5.6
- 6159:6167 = 6.08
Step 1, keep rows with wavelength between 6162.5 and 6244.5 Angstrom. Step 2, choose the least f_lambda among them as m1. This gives 4.69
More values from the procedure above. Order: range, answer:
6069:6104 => 4.51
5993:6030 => 4.91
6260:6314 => 4.66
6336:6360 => 5.13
